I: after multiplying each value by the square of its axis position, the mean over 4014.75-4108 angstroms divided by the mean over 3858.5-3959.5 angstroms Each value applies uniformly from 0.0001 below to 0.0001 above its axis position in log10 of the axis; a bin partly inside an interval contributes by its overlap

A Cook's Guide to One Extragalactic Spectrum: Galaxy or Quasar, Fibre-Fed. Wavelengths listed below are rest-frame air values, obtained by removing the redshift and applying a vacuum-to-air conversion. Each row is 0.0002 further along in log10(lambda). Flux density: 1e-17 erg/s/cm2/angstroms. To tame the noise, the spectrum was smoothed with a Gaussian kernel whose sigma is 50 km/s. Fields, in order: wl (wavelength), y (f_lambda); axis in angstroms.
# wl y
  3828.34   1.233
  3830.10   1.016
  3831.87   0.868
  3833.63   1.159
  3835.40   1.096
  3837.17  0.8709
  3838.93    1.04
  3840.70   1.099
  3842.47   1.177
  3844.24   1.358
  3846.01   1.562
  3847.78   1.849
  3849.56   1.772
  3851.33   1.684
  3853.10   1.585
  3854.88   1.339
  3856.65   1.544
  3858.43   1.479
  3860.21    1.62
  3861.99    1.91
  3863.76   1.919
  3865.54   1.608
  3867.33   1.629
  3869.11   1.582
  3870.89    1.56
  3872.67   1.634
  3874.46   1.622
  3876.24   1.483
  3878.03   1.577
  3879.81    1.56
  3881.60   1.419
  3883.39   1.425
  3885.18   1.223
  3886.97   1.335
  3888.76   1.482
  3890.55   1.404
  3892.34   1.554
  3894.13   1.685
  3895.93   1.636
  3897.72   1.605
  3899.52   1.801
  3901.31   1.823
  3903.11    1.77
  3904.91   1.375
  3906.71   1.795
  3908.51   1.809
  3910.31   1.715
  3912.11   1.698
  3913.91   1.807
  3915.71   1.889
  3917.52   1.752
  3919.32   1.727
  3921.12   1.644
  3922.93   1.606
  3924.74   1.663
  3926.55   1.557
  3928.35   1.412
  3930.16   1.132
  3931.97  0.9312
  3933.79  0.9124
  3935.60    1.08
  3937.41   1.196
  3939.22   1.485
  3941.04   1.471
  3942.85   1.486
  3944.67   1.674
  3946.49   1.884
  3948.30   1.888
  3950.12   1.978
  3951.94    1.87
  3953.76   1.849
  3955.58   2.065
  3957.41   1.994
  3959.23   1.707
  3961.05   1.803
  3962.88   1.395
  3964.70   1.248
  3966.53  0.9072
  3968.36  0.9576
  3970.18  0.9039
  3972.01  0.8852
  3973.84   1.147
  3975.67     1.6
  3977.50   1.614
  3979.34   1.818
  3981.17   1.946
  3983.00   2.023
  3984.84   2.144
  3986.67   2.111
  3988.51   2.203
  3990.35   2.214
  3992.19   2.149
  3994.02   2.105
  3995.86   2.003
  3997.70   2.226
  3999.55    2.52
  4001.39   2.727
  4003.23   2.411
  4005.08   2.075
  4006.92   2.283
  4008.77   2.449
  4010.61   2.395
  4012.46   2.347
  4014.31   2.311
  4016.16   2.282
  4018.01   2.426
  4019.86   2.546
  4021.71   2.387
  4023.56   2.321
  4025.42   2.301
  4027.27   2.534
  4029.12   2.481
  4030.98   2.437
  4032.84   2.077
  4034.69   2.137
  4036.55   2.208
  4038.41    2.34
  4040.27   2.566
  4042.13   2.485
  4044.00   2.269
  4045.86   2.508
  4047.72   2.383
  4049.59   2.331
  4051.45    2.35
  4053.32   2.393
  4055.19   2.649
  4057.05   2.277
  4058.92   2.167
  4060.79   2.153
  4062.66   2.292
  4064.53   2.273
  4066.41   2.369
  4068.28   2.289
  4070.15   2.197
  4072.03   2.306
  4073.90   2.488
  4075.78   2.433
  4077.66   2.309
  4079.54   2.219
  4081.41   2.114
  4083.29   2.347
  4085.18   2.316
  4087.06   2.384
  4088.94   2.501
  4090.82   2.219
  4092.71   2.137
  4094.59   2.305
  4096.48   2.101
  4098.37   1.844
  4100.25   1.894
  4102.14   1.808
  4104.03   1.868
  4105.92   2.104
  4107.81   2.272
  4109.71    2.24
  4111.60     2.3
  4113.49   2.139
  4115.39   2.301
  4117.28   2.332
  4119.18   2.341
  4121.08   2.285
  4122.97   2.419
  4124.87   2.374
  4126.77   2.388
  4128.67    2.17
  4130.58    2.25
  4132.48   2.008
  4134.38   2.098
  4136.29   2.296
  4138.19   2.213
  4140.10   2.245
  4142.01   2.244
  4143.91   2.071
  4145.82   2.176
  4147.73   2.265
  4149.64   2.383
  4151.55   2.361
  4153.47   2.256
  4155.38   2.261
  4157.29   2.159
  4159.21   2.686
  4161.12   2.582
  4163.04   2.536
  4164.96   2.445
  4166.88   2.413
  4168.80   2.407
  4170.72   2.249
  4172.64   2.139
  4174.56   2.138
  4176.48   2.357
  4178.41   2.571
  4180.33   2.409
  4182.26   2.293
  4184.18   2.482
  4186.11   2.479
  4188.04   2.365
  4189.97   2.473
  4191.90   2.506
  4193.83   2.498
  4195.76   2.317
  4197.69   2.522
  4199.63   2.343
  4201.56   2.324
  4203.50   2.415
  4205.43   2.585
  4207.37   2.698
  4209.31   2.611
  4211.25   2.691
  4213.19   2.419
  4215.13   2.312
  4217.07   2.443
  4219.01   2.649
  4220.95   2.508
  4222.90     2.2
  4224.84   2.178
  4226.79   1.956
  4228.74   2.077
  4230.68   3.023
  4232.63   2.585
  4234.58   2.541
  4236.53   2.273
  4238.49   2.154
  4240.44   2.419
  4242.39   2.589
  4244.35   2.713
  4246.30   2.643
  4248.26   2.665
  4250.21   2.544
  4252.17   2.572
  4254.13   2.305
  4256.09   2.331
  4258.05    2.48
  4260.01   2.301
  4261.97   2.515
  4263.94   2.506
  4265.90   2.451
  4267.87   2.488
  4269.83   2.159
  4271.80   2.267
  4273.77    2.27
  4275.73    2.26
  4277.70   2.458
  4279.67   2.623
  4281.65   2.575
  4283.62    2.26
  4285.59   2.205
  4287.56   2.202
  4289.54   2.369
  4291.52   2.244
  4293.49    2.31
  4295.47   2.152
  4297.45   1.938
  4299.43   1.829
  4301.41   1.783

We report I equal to 1.54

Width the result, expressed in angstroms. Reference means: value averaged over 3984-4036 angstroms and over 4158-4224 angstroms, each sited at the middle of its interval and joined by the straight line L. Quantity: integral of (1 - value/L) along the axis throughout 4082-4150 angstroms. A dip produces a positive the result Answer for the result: 5.0 angstroms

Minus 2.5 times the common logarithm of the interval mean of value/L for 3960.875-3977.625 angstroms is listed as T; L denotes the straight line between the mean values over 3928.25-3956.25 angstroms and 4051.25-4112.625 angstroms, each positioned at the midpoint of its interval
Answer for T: 0.347 mag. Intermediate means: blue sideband 1.52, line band 1.2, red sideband 2.24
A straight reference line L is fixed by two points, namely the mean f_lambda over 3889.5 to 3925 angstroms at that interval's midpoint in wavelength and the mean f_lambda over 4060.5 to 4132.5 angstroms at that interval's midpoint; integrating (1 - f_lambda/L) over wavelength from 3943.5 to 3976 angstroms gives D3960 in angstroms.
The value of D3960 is 5.2 angstroms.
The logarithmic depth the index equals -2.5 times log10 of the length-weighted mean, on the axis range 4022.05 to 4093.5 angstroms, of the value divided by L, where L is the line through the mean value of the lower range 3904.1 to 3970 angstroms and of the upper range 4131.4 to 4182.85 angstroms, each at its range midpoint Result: -0.185 mag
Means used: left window 1.56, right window 2.31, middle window 2.33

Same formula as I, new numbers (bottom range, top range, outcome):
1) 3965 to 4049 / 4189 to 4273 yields 1.29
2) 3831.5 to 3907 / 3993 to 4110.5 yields 1.67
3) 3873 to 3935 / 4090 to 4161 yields 1.60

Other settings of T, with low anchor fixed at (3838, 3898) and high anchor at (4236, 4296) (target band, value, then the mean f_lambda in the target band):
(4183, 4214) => -0.11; 2.48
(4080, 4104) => -0.07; 2.15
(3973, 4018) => -0.18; 2.14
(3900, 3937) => 0.06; 1.55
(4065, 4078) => -0.18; 2.34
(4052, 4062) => -0.20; 2.33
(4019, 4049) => -0.25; 2.37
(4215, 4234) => -0.04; 2.4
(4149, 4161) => -0.10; 2.37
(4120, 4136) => -0.08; 2.25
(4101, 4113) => -0.02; 2.1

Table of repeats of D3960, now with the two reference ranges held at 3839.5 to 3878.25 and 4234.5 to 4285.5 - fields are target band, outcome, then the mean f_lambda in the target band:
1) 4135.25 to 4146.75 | -0.17 angstroms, 2.21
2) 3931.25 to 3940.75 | 3.21 angstroms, 1.15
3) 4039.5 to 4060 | -4.32 angstroms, 2.39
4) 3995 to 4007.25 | -2.94 angstroms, 2.32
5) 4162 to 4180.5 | -1.04 angstroms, 2.37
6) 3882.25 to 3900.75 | 1.35 angstroms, 1.52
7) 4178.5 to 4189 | -0.71 angstroms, 2.42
